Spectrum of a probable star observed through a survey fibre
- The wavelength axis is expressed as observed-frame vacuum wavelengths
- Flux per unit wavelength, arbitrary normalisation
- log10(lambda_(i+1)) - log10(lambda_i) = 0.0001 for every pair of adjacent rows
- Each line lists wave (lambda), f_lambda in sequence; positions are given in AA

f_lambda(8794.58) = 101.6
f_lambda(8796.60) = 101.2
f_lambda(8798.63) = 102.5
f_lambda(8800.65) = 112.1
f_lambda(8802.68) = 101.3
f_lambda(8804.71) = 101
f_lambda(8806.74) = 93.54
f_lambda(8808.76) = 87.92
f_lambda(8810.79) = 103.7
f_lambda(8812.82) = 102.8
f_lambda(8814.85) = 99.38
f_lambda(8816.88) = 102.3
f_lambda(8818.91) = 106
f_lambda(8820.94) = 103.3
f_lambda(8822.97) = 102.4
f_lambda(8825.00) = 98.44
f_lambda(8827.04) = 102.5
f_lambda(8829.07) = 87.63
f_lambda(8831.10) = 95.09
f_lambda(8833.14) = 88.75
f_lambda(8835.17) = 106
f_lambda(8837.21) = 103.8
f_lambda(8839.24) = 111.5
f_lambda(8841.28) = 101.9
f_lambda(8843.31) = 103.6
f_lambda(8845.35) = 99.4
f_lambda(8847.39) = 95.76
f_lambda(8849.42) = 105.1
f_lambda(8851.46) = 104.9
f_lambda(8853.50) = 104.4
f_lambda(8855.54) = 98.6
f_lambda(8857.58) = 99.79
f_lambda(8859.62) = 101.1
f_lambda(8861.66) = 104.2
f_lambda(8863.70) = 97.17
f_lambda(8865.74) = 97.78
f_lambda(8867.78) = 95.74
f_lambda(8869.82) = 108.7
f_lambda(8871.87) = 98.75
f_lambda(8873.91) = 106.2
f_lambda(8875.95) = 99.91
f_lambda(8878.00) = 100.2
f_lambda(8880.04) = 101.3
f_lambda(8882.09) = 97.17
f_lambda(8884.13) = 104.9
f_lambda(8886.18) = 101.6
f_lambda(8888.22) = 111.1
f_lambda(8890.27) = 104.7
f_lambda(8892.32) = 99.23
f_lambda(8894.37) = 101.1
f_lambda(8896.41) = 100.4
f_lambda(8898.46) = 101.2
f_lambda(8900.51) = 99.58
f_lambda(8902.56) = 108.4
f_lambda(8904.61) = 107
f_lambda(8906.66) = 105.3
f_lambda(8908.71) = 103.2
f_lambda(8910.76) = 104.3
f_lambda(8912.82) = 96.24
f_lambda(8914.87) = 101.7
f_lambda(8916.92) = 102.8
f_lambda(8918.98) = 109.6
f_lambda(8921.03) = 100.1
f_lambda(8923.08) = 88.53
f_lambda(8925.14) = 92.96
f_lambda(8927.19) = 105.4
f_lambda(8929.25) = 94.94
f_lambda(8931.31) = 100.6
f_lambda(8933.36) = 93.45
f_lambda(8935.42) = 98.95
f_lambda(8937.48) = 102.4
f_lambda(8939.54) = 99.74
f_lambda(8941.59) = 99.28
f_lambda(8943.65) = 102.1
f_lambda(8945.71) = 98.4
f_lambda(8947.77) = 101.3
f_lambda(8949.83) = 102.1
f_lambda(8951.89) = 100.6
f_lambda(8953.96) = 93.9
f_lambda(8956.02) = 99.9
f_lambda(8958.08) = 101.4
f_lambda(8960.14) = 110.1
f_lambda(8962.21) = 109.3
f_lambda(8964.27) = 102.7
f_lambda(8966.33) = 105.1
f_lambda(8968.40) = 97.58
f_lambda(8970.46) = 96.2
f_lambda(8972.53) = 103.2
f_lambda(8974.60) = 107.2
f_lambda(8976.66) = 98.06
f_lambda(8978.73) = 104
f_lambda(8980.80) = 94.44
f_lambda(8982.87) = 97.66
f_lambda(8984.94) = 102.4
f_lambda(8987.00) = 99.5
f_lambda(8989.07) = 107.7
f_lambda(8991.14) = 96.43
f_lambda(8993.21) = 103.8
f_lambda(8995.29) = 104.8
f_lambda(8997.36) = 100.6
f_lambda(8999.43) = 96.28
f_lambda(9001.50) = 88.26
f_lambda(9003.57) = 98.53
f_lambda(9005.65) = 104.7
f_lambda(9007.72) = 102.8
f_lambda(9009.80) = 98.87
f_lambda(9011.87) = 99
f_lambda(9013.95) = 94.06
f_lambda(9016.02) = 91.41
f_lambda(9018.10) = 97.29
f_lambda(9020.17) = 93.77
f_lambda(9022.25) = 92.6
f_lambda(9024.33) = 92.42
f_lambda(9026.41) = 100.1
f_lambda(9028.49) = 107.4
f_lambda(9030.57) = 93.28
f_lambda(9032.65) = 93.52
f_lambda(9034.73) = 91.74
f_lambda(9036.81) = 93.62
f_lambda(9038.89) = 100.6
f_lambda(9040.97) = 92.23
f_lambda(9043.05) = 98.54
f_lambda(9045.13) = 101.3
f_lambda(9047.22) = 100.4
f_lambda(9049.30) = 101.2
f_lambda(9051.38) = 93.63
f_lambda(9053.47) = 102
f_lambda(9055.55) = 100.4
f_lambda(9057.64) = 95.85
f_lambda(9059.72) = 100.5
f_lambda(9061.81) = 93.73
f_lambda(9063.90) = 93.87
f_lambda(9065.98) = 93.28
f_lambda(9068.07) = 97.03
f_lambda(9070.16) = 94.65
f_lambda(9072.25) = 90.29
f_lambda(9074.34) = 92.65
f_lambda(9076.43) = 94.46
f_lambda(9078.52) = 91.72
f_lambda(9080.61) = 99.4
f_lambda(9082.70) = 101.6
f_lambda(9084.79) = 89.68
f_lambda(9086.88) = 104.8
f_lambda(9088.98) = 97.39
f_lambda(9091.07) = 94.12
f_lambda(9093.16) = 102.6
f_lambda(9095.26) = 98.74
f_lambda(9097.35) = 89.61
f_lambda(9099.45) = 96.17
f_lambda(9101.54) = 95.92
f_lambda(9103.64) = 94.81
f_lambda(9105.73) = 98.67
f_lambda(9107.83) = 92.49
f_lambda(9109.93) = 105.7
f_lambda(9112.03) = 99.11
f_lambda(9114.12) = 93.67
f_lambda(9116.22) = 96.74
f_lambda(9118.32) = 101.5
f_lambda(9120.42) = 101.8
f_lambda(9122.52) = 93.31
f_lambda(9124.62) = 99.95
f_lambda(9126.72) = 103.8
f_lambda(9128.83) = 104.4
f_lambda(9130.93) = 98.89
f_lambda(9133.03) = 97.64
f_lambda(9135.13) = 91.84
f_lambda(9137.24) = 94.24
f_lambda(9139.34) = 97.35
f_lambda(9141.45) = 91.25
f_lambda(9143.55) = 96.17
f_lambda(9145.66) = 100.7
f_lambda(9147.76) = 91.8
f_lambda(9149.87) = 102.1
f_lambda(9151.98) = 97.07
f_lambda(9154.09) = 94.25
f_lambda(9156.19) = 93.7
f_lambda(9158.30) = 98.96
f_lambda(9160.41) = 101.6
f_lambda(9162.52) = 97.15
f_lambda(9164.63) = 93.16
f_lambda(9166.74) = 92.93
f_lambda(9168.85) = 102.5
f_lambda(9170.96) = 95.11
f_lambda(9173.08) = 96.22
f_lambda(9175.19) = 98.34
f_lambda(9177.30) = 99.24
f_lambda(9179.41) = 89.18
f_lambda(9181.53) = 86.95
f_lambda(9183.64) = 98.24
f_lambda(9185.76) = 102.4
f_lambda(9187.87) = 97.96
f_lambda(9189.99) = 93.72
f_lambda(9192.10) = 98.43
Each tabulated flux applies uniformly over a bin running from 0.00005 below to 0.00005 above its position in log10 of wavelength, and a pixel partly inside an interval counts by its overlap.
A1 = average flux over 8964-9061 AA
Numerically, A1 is 98.6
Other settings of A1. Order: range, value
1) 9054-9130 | 97.1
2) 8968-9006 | 100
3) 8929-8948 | 99.2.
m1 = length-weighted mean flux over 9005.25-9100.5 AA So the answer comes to 96.7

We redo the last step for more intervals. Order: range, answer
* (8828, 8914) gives 101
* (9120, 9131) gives 100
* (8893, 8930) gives 101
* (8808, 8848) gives 100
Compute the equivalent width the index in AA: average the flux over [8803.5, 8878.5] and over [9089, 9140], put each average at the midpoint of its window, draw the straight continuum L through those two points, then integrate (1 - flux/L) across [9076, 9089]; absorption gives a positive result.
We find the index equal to 0.1 AA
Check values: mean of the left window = 101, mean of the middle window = 97.1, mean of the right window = 97.6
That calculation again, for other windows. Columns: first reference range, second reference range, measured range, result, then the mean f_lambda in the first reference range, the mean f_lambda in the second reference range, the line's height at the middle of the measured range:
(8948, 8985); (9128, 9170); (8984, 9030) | 0.8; 101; 96.9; 100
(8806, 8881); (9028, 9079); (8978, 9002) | -0.6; 101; 96.2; 97.6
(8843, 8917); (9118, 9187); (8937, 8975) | -0.4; 102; 97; 101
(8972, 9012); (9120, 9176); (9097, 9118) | 0.3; 100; 97.2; 98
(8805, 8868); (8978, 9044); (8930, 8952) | -0.2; 100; 97.9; 98.8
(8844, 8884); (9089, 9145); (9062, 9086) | 0.9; 101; 97.4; 98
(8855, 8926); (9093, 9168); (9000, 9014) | 0.2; 101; 97.2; 99.4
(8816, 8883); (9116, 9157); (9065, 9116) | 0.9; 101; 97.5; 98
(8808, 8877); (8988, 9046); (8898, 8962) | -1.1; 101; 97.7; 99.2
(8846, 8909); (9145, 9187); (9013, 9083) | 1.9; 102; 96.6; 98.8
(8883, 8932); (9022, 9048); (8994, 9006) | -0.1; 102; 96.8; 98.2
